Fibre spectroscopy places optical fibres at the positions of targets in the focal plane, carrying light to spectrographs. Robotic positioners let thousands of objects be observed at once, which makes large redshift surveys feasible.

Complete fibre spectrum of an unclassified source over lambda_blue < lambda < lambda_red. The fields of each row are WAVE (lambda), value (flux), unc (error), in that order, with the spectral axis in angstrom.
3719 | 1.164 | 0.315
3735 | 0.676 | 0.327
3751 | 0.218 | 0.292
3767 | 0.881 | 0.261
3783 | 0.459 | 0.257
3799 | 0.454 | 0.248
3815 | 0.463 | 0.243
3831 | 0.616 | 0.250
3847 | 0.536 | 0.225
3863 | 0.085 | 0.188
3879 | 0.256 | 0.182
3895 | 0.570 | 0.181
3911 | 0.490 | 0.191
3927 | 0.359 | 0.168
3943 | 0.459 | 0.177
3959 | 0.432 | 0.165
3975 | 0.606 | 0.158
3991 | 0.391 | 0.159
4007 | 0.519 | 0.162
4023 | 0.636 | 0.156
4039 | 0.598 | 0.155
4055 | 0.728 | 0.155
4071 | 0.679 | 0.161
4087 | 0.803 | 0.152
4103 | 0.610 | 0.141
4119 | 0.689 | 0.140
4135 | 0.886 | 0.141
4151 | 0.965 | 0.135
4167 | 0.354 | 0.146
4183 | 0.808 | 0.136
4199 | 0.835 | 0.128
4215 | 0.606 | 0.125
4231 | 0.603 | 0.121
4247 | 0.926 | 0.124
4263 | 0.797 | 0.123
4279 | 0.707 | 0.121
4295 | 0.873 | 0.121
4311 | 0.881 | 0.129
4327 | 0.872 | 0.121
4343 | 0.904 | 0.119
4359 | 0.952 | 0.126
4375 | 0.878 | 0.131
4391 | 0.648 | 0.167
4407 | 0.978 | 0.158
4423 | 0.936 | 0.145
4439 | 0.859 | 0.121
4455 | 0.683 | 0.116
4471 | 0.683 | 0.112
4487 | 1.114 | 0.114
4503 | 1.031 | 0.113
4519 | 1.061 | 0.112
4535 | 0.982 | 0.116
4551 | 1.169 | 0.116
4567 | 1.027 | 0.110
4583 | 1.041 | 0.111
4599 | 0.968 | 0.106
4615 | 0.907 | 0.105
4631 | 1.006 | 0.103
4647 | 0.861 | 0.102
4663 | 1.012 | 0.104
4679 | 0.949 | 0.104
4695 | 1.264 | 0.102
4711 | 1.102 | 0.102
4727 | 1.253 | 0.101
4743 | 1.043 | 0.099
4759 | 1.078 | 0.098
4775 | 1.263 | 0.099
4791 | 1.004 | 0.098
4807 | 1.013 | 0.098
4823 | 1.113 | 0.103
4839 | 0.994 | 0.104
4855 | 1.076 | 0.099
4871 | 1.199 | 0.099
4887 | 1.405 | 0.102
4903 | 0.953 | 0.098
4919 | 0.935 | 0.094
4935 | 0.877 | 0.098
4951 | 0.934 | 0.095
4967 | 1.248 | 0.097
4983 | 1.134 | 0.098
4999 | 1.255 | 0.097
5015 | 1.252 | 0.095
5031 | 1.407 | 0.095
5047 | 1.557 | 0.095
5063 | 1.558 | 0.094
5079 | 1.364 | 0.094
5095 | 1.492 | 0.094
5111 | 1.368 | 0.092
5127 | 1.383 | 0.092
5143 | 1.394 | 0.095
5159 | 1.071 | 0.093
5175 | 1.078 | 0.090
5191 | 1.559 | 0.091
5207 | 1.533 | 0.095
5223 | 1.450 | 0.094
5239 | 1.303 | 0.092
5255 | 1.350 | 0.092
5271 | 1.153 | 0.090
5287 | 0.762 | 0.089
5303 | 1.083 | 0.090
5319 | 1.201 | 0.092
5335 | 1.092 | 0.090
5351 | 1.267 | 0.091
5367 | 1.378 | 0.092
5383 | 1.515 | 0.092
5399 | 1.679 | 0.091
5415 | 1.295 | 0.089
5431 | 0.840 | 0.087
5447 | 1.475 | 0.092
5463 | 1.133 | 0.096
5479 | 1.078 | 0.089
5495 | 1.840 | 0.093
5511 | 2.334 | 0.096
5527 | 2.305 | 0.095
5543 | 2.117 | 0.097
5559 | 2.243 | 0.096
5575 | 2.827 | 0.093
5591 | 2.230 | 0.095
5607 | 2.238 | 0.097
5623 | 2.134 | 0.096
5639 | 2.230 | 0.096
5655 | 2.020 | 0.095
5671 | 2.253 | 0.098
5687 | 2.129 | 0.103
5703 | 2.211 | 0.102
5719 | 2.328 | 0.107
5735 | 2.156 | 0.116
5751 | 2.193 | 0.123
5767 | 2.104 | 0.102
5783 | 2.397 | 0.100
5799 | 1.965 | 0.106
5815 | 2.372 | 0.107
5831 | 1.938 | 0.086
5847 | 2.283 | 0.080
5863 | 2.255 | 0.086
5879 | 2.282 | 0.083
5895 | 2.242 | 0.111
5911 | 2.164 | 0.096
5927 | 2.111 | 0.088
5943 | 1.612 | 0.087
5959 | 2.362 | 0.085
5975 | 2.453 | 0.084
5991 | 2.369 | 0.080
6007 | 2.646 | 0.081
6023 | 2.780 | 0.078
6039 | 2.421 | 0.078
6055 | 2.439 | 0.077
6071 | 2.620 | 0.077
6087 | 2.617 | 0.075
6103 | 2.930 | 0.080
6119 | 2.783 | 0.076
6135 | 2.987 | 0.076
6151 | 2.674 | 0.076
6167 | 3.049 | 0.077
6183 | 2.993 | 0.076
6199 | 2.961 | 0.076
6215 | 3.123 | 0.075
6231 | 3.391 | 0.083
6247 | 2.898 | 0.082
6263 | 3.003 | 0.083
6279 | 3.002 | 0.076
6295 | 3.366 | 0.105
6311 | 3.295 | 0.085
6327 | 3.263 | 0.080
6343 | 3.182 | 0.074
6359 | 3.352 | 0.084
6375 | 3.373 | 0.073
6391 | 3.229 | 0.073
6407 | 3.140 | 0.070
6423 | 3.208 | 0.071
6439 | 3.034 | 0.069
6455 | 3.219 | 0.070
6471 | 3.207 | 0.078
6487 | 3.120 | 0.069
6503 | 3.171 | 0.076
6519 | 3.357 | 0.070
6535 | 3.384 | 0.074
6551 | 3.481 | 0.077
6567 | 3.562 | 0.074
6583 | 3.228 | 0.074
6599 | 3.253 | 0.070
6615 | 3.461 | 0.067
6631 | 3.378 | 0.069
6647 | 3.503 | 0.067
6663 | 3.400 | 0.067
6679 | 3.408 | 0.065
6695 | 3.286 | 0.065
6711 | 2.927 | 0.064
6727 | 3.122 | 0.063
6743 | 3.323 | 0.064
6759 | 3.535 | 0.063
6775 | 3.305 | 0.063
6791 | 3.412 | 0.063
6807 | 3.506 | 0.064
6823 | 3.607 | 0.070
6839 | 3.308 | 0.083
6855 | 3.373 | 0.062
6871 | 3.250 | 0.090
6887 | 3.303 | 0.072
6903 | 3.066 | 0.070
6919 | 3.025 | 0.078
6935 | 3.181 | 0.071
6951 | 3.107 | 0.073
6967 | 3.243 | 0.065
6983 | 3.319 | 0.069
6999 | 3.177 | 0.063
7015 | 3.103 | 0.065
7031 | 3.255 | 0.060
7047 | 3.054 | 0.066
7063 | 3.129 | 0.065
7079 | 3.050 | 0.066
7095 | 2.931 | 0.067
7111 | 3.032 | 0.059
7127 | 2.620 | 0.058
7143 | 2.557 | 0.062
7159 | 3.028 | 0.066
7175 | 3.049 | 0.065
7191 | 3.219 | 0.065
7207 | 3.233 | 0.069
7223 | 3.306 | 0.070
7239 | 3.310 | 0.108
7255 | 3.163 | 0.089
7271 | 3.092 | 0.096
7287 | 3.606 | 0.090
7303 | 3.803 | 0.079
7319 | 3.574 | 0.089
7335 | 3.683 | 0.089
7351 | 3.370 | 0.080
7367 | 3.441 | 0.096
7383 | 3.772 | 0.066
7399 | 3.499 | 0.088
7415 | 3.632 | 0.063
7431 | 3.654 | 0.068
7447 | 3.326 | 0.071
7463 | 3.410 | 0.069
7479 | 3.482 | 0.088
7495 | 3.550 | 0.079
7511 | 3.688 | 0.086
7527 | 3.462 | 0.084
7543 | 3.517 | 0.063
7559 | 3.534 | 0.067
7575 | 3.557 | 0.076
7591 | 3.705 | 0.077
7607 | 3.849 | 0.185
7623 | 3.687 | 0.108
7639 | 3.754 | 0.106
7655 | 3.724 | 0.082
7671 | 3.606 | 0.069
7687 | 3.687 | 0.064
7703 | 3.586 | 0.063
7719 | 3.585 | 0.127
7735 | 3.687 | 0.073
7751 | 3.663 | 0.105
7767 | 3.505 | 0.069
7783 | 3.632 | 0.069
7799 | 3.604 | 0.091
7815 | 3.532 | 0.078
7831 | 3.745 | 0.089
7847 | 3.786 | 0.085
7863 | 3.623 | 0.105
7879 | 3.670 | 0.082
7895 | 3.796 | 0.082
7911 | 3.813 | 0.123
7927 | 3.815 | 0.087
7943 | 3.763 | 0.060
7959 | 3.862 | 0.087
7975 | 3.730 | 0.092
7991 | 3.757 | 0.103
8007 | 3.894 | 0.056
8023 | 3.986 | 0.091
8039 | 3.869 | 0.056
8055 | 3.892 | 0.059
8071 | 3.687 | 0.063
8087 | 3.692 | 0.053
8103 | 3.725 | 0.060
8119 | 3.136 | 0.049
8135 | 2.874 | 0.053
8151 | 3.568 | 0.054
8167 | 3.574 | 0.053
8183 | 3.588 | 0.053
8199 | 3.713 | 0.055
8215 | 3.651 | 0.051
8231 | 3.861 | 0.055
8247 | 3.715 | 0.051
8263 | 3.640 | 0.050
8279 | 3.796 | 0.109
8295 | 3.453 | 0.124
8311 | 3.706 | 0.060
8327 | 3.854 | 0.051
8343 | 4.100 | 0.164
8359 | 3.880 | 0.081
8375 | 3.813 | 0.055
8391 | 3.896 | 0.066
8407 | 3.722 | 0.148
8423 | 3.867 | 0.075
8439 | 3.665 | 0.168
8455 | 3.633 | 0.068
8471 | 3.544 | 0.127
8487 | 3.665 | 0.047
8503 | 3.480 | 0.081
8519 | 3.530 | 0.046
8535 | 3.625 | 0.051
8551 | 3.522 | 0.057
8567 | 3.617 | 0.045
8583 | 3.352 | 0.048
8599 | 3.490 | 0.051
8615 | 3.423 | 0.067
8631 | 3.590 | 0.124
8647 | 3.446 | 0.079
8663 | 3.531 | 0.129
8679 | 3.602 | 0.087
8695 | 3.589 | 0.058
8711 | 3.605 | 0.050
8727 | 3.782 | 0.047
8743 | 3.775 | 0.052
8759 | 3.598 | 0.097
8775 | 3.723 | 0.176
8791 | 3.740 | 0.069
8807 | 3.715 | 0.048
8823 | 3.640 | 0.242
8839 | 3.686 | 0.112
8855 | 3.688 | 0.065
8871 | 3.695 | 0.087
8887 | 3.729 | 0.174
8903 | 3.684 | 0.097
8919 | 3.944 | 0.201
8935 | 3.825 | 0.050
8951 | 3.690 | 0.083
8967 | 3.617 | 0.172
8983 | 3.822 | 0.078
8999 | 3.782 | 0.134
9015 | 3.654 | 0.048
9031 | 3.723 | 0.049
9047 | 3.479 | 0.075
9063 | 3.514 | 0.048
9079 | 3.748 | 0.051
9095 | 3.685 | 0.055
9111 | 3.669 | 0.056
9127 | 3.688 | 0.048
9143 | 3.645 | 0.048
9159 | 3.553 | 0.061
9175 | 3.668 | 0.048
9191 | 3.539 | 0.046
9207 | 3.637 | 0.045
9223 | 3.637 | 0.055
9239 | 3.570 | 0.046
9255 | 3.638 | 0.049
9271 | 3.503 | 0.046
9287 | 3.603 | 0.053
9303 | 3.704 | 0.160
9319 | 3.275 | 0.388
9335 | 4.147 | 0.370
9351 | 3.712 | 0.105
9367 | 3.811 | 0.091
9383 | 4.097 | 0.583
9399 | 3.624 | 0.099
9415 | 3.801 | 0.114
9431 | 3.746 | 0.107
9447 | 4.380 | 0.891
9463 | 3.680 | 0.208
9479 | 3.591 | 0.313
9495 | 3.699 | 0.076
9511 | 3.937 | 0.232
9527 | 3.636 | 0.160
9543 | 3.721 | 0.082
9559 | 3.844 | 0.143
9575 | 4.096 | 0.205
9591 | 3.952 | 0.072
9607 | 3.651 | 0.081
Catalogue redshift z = 0.38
